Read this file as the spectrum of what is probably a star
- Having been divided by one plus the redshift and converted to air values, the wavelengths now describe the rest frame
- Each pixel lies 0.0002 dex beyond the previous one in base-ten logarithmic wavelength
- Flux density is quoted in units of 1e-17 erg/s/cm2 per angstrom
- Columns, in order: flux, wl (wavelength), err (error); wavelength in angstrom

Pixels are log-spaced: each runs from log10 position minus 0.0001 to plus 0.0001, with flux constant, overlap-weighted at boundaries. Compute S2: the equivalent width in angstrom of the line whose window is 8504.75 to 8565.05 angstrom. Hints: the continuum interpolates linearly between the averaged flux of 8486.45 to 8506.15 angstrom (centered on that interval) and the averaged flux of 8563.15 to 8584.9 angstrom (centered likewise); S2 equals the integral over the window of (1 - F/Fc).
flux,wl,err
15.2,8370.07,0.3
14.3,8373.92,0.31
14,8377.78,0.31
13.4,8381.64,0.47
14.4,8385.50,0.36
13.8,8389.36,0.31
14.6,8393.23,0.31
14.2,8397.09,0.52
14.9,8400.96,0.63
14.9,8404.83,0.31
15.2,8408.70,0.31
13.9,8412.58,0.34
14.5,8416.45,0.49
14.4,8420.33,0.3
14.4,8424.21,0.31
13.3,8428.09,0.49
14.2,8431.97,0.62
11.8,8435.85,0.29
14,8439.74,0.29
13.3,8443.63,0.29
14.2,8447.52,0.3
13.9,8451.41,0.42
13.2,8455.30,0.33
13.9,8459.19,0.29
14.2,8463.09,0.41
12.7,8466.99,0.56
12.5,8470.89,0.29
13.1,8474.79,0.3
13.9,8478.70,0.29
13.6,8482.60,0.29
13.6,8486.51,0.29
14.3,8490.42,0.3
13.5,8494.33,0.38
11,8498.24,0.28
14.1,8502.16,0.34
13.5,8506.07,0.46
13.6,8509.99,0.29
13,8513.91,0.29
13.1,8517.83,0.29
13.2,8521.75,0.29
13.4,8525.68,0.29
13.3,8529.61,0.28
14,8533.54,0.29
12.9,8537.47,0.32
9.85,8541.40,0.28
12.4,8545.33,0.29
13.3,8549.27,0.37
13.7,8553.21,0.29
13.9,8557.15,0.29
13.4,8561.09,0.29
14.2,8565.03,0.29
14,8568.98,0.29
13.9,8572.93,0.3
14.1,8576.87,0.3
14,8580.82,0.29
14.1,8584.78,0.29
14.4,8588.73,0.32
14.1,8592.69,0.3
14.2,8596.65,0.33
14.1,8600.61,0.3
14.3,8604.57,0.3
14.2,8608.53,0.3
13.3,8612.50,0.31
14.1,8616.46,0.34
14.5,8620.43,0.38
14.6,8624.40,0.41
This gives 2.3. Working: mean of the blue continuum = 13.3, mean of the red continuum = 14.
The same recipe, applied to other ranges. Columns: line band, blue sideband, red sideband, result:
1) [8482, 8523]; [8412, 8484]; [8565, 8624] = 1.5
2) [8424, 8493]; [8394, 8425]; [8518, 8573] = 2.6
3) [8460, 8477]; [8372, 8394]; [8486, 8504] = 0.3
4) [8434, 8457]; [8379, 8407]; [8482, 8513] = 0.7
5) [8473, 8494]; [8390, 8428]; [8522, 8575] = 0.2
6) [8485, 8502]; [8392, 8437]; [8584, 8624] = 1.2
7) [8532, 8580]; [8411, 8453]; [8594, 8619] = 2.3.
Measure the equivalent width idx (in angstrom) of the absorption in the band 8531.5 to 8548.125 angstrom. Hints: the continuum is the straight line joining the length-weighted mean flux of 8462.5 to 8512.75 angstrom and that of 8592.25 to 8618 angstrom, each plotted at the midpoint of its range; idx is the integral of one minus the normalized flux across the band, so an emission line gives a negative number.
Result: 1.6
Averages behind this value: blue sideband 13.3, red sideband 14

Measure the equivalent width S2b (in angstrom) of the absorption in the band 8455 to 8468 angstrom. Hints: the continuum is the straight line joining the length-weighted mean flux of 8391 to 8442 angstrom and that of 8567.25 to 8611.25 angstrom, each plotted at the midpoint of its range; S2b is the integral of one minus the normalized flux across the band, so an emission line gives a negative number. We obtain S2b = 0.5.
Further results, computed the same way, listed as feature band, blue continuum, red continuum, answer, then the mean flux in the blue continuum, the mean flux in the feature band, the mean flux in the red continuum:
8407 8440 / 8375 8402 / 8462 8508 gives -0.2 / 14.2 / 14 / 13.3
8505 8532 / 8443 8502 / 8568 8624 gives 0.7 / 13.4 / 13.3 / 14.1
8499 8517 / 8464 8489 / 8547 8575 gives 0.2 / 13.3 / 13.4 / 13.8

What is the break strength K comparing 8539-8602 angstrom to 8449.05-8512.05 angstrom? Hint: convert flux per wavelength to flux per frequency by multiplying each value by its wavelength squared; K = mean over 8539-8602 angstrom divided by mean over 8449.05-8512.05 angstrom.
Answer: 1.04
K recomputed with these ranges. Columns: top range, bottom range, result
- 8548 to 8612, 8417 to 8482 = 1.06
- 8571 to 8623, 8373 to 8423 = 1.03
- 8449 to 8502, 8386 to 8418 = 0.94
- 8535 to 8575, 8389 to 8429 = 0.95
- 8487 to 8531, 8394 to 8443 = 0.96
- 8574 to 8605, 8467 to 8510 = 1.09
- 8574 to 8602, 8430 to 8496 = 1.08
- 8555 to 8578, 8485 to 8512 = 1.06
